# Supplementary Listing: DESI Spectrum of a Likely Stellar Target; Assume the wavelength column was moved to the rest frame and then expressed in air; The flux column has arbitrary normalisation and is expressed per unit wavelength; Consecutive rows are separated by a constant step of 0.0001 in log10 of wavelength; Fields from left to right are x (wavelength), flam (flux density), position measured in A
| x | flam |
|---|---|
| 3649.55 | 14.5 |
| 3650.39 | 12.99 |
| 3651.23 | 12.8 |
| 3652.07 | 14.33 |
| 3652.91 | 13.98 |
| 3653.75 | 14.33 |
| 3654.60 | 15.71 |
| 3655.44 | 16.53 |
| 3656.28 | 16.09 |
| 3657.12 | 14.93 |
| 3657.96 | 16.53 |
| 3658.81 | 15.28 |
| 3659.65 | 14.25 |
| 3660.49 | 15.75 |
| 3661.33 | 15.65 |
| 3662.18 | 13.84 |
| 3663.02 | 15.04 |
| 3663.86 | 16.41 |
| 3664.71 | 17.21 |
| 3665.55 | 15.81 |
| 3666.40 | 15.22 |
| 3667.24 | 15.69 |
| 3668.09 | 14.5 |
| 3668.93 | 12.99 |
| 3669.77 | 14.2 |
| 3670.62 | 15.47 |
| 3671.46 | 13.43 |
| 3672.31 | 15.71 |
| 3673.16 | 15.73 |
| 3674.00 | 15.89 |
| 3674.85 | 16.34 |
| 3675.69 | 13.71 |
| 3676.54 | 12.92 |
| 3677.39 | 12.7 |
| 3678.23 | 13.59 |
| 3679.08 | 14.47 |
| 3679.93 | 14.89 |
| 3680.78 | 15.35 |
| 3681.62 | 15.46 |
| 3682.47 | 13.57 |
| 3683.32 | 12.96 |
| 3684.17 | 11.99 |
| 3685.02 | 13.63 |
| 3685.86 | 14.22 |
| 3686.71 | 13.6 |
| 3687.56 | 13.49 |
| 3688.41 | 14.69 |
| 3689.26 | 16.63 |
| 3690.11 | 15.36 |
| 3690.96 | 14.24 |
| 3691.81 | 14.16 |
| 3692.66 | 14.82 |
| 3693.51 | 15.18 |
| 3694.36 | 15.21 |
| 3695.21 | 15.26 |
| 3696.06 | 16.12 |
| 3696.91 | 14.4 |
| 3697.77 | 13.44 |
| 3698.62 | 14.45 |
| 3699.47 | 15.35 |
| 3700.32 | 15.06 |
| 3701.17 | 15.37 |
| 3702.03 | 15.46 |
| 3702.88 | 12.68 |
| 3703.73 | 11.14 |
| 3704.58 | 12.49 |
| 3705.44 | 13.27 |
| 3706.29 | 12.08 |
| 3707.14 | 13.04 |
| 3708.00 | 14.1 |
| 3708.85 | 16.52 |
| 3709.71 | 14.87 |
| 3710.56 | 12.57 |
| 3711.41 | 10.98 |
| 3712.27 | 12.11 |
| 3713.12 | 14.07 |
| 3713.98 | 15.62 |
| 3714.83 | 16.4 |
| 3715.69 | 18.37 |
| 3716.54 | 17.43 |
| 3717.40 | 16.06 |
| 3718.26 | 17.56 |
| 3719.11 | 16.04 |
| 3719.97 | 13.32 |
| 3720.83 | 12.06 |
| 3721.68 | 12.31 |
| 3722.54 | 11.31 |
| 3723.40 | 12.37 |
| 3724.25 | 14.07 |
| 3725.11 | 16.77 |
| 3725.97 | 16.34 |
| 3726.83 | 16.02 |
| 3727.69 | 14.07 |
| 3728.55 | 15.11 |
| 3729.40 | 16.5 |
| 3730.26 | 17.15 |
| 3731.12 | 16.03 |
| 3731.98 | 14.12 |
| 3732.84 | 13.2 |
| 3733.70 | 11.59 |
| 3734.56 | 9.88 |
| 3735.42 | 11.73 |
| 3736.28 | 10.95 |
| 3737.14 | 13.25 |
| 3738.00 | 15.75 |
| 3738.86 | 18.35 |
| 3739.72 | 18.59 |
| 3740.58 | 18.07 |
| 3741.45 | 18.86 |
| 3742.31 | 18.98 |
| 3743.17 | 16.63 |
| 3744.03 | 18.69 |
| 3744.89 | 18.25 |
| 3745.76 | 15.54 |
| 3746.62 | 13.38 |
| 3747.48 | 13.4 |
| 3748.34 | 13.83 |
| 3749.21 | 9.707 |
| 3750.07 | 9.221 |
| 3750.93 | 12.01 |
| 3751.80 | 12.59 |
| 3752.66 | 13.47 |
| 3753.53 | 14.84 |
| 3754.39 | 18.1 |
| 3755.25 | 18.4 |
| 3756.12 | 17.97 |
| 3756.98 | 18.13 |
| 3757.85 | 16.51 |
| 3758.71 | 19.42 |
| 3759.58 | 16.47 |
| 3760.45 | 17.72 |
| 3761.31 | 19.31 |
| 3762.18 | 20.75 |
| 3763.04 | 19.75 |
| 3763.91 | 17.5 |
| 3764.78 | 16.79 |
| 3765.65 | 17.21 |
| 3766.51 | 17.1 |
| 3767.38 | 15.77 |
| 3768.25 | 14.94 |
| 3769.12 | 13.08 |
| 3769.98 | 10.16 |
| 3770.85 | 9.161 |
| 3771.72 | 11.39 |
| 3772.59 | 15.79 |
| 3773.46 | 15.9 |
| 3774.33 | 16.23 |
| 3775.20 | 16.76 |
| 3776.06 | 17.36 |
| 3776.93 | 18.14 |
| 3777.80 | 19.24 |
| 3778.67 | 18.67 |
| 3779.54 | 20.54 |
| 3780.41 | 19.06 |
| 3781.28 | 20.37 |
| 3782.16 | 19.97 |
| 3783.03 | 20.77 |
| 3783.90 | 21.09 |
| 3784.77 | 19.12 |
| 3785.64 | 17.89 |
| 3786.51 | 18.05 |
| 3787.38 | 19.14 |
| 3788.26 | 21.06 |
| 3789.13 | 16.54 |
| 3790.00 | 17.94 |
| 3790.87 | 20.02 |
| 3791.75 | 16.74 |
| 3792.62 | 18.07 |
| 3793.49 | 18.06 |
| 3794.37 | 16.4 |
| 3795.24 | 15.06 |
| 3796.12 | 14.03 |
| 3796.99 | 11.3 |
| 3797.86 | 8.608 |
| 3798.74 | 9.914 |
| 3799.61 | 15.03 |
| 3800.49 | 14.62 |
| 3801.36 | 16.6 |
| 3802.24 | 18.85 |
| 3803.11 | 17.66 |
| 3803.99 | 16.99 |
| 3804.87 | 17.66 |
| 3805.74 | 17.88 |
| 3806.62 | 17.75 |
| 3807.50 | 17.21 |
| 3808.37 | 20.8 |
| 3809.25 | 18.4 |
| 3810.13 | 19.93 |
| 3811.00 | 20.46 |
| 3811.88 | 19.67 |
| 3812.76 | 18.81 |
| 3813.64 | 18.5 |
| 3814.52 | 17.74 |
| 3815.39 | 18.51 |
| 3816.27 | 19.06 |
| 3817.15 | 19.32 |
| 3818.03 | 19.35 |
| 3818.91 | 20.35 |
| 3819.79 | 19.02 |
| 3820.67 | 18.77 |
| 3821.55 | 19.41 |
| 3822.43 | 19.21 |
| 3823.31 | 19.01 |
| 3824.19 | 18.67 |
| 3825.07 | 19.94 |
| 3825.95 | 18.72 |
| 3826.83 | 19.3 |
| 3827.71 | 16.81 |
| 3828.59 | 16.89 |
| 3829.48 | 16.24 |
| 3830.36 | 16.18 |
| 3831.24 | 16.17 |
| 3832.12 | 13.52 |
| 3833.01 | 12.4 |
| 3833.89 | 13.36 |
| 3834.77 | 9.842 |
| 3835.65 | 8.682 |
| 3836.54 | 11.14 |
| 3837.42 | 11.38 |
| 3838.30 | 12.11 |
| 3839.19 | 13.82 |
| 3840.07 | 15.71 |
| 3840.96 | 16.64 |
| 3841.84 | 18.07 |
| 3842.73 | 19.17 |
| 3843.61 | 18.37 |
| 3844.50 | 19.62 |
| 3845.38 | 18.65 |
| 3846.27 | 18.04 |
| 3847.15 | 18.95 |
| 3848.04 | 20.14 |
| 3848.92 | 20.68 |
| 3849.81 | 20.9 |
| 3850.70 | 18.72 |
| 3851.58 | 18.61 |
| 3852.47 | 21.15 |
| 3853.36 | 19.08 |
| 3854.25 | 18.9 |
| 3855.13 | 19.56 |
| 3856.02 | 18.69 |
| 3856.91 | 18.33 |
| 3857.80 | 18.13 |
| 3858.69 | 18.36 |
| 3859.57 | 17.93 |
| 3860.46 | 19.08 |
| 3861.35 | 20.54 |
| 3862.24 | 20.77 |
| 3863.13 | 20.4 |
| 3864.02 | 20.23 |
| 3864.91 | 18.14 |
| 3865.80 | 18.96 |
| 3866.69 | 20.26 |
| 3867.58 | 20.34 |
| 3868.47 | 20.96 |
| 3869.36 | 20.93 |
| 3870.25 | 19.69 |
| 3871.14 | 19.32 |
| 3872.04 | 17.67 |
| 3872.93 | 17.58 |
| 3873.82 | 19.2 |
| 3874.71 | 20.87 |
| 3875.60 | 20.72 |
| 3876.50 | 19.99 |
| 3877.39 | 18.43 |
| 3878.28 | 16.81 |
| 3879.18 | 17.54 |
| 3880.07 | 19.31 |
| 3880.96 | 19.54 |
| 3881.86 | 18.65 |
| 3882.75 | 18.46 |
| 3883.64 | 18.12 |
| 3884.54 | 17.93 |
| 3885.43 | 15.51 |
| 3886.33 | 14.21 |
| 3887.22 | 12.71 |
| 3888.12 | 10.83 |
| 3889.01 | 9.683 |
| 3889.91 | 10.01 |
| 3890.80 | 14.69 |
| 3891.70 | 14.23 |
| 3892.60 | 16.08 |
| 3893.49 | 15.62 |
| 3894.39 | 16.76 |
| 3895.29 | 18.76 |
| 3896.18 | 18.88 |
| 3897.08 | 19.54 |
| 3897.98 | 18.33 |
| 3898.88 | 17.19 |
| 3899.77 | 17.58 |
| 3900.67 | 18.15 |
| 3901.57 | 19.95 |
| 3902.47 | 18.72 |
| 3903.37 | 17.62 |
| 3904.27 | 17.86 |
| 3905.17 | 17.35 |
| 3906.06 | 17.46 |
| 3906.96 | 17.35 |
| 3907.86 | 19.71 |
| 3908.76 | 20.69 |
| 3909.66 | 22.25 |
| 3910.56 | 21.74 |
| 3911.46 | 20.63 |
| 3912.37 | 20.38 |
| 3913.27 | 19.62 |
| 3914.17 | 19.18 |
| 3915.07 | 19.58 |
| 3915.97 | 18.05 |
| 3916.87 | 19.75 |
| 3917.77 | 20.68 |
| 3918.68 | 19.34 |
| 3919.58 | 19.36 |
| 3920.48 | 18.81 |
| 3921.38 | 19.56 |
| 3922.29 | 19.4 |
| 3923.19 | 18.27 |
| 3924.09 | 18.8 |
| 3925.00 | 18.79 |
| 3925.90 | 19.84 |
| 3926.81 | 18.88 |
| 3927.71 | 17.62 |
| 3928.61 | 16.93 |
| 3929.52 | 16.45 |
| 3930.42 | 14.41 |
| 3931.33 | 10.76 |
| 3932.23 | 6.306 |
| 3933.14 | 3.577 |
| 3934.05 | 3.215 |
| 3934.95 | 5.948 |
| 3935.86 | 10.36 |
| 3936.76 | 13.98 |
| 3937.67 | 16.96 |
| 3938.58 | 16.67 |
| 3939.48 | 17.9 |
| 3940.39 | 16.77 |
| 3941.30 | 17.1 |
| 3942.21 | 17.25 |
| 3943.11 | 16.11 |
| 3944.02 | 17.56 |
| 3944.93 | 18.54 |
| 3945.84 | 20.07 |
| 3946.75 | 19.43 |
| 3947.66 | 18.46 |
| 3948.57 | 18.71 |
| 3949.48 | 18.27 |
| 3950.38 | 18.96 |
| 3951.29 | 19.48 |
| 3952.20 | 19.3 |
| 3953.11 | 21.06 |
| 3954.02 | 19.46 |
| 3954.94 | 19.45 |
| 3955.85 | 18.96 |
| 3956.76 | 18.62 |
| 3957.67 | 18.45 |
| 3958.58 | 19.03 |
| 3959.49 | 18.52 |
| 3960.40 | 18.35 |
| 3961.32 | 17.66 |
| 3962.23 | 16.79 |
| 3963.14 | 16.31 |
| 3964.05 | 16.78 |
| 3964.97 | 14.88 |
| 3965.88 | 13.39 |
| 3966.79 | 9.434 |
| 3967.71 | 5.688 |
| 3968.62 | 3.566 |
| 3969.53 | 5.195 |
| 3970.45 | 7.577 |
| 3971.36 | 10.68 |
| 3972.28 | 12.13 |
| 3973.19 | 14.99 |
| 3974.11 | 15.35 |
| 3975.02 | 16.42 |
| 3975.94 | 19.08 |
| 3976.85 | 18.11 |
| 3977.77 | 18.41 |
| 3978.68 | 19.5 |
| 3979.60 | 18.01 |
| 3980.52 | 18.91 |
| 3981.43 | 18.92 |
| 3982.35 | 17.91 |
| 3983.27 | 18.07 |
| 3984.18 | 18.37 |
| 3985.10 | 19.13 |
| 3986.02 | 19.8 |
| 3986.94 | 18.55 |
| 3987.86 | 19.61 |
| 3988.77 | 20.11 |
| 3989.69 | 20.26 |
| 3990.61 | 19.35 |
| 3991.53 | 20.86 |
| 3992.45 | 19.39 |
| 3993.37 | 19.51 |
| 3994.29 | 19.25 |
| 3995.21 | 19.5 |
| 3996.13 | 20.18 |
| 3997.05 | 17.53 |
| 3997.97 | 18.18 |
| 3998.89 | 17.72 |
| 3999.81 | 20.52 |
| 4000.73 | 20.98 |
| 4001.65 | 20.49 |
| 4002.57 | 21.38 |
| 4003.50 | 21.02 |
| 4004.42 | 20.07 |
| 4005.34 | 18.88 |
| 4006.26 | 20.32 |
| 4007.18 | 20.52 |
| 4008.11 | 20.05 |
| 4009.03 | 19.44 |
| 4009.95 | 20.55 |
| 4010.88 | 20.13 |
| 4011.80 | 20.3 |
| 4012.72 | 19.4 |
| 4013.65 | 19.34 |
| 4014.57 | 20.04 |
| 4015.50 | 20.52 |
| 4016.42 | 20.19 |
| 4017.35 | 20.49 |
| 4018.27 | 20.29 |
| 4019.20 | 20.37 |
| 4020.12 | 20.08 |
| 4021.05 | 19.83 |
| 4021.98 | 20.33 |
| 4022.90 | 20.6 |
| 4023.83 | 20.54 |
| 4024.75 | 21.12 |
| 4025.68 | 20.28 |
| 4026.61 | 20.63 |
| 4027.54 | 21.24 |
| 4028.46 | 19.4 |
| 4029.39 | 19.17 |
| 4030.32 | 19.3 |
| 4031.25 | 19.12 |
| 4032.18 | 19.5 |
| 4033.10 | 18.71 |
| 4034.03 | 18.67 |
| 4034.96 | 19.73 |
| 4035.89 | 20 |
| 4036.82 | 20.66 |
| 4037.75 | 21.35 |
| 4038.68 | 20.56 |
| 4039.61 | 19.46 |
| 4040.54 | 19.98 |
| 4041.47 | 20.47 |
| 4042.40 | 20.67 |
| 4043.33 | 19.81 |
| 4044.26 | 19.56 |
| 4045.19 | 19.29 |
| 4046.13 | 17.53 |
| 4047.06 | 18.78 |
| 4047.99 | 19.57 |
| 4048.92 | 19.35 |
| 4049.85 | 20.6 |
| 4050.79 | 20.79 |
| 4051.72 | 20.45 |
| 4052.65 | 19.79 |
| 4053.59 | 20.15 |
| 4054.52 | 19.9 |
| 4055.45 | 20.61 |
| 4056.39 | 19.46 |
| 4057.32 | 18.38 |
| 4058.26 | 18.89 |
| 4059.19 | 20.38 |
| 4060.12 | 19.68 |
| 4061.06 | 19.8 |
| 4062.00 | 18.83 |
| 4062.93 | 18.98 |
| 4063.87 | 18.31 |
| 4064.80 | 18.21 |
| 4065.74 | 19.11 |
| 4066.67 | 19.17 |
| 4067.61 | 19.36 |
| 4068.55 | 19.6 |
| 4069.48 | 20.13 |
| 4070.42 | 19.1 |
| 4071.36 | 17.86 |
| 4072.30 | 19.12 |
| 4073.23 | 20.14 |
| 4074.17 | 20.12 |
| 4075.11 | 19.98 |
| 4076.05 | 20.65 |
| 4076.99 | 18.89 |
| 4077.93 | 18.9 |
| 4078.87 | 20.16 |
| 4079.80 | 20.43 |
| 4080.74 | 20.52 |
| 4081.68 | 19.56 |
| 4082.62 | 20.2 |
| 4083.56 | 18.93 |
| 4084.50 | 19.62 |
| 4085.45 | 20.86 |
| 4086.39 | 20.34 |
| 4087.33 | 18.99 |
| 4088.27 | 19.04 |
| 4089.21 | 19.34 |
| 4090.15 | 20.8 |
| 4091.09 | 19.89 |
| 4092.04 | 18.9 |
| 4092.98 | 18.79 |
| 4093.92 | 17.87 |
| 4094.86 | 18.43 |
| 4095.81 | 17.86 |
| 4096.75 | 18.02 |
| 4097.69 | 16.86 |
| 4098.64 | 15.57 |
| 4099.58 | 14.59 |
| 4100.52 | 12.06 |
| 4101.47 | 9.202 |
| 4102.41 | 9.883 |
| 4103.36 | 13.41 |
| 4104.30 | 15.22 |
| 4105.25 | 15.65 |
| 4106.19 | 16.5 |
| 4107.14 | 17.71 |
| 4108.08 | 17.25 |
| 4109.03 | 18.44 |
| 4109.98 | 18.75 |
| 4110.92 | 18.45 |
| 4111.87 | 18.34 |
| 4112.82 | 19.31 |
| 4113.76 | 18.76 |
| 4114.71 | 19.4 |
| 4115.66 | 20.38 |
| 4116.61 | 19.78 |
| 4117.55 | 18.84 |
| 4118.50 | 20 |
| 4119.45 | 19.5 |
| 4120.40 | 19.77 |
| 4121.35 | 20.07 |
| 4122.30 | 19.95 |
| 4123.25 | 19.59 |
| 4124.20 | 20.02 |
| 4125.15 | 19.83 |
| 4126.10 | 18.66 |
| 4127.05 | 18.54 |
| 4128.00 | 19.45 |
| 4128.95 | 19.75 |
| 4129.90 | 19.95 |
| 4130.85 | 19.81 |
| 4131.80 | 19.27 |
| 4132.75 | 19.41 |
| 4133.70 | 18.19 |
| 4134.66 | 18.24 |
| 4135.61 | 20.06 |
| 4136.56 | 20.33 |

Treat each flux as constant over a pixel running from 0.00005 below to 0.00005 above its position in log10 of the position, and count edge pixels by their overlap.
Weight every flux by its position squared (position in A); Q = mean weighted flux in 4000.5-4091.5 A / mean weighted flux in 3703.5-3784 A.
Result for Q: 1.5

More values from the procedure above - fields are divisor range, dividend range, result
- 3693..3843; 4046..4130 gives 1.38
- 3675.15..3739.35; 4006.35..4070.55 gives 1.64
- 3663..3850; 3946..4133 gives 1.35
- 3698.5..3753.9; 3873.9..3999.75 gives 1.32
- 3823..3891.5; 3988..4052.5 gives 1.24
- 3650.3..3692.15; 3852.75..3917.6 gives 1.39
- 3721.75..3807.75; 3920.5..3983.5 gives 1.09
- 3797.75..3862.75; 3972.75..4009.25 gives 1.18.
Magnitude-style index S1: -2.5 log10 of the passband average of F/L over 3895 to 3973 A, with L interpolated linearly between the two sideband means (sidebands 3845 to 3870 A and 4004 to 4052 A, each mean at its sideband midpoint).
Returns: 0.18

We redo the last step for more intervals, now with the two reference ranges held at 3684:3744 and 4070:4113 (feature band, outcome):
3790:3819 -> -0.117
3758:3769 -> -0.164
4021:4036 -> -0.141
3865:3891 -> -0.095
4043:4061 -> -0.113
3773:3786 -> -0.225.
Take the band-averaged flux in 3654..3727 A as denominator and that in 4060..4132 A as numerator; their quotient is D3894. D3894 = 1.3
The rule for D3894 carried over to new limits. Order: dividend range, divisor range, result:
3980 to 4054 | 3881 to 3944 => 1.19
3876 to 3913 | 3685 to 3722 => 1.21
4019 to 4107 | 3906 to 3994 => 1.12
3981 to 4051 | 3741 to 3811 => 1.19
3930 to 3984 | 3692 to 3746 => 1.04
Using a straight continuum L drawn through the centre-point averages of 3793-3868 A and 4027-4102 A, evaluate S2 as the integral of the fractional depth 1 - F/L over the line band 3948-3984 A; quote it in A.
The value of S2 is 4.4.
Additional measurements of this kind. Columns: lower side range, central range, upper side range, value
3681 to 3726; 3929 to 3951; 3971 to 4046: 4.2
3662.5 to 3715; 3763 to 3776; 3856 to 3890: 0.8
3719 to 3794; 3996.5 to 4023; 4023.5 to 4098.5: -1.4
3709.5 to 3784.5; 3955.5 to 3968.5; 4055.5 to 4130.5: 1.4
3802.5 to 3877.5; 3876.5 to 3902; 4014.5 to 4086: 2.6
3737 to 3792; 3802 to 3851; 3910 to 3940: -2.3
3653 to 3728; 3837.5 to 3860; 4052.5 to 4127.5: -2.8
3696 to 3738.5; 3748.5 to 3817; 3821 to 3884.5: -3.6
